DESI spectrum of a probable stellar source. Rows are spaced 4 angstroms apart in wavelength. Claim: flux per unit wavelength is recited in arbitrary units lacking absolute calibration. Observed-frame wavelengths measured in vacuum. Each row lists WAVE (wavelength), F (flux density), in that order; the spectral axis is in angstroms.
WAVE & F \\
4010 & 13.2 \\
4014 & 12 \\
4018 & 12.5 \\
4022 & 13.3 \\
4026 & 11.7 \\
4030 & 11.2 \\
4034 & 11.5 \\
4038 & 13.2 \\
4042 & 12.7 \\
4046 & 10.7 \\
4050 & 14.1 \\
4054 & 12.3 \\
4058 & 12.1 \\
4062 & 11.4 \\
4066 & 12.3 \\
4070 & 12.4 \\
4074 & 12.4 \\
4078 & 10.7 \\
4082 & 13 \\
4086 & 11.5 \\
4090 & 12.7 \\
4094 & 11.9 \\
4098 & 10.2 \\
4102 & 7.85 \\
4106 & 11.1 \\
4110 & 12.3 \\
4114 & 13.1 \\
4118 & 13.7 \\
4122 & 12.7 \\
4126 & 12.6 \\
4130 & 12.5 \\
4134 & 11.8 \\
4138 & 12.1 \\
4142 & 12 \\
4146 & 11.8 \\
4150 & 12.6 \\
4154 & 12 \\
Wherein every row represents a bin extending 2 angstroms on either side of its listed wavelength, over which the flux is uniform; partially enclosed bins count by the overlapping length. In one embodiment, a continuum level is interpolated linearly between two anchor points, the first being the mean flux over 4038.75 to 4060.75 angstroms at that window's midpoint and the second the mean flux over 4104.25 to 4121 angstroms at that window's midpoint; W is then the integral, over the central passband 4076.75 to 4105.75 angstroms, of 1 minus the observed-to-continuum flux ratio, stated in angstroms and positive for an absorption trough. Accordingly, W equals 3.2 angstroms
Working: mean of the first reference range 12.4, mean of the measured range 11.1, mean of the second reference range 12.6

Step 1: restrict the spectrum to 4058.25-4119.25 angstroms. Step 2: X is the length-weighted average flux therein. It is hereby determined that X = 11.8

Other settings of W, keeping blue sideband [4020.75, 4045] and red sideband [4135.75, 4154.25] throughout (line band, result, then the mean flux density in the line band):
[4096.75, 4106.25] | 2.1 angstroms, 9.42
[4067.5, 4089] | 0.2 angstroms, 12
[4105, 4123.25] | -0.8 angstroms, 12.7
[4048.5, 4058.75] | -0.6 angstroms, 12.9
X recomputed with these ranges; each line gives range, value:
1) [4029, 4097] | 12.1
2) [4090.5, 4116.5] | 11.2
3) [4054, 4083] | 12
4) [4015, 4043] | 12.3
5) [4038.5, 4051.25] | 12.5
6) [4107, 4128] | 12.8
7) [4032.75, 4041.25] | 12.5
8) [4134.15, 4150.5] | 12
